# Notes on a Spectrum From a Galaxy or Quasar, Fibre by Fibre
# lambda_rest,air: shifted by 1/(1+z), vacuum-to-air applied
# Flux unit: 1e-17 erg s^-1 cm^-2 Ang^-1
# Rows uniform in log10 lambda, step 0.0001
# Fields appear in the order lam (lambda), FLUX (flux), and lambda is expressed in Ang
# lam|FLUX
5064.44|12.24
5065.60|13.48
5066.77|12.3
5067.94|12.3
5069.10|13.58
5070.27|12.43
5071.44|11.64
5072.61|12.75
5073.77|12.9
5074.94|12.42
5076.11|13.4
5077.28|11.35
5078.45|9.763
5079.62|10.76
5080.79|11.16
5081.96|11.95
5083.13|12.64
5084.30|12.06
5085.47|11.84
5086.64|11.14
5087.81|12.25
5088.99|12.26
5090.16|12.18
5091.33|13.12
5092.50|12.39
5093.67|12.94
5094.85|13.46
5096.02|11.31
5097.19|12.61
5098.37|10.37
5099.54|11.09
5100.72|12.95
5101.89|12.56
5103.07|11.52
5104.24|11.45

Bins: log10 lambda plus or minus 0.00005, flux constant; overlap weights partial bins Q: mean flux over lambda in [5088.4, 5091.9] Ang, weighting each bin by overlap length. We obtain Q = 12.5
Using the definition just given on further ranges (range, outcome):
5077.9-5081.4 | 10.6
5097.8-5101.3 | 11.5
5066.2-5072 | 12.5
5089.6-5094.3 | 12.7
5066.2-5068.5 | 12.3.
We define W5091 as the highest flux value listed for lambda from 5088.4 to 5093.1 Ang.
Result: 13.12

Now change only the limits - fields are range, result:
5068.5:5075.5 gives 13.58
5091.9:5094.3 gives 12.94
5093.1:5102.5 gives 13.46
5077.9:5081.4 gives 11.16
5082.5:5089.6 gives 12.64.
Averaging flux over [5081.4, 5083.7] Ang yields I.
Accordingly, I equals 12.3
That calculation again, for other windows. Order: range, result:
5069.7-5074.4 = 12.4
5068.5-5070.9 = 13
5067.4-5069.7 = 13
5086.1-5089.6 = 11.9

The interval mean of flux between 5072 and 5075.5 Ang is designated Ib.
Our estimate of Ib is 12.7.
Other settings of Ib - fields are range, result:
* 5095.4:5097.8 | 12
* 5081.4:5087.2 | 11.9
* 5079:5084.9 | 11.7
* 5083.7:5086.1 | 12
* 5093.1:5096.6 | 12.6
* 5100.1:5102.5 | 12.7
